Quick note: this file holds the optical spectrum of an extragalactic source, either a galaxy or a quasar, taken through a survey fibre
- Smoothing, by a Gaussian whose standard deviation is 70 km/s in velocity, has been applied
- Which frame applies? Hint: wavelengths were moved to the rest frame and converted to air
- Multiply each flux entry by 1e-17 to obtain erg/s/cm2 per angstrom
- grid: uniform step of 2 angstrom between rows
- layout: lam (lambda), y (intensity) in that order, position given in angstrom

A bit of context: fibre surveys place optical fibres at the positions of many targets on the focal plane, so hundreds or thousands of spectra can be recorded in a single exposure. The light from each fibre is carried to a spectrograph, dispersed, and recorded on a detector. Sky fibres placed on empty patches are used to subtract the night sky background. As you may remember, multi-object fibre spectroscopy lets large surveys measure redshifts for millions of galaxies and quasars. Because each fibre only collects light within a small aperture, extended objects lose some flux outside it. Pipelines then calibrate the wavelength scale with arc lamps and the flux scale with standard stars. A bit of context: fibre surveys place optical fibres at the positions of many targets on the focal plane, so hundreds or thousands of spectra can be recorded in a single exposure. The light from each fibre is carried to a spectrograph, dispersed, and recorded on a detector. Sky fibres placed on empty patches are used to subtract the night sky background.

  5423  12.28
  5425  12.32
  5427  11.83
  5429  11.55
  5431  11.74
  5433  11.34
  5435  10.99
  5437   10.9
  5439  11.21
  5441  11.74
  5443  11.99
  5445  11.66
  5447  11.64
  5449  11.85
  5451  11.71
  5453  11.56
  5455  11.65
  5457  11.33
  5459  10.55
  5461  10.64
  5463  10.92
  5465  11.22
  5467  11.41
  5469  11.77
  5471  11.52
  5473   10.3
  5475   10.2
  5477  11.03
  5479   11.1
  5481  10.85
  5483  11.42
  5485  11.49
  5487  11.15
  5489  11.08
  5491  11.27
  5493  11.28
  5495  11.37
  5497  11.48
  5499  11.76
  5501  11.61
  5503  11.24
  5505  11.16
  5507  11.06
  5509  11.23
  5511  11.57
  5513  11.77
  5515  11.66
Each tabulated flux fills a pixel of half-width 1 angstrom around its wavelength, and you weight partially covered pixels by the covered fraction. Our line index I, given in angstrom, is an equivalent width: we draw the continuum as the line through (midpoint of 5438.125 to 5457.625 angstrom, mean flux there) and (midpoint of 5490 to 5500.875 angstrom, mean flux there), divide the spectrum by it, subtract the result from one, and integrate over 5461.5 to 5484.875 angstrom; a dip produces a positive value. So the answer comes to 0.9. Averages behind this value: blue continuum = 11.6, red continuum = 11.4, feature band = 11.1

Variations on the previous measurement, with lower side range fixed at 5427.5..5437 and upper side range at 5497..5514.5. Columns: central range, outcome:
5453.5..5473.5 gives 0.4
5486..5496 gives 0.2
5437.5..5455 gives -0.4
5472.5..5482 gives 0.6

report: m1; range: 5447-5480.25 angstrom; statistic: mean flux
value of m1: 11.2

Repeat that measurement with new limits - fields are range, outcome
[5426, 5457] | 11.6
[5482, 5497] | 11.3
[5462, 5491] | 11.1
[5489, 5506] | 11.4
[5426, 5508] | 11.3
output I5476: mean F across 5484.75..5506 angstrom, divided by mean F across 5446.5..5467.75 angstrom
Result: 1.0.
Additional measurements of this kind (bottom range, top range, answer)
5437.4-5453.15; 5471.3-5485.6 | 0.94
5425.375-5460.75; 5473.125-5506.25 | 0.97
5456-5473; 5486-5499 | 1.02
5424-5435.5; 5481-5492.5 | 0.96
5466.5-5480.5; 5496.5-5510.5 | 1.03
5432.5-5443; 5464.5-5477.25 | 0.98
